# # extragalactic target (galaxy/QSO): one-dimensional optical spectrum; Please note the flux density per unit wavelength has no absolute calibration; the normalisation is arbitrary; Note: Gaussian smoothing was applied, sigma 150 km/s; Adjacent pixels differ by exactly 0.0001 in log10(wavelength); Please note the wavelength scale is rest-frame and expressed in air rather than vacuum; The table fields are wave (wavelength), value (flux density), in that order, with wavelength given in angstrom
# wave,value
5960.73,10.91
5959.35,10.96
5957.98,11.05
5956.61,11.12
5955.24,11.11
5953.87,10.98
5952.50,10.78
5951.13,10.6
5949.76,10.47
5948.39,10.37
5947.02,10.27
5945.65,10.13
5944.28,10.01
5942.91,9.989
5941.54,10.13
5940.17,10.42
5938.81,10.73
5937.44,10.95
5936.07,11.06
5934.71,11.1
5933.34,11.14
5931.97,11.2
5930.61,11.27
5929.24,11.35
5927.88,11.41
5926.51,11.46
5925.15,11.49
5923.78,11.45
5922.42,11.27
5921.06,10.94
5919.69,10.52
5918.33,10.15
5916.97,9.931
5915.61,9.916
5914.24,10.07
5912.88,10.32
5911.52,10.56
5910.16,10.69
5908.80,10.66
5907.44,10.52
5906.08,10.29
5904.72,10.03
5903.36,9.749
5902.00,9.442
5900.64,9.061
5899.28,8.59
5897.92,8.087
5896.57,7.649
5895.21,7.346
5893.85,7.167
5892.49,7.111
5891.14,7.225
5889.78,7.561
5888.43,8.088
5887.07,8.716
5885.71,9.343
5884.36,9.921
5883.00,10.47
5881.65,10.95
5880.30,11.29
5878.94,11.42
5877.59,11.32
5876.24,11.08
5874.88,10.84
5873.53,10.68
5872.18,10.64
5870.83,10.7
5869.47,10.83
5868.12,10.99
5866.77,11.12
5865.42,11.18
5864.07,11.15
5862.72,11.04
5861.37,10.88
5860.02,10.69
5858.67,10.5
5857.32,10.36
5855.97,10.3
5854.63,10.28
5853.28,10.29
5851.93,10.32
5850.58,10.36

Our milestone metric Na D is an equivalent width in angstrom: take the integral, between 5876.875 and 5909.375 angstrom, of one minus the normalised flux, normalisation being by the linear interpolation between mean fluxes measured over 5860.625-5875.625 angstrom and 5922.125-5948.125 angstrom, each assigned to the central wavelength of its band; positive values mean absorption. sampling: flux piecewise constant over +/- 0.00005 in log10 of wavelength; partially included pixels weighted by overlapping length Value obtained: 4.91 angstrom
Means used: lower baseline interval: 10.9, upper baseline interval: 10.9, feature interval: 9.25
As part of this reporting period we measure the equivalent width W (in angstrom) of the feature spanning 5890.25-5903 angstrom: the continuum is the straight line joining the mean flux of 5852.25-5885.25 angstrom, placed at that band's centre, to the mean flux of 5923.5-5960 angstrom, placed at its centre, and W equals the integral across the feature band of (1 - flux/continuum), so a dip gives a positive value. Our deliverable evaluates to 3.3 angstrom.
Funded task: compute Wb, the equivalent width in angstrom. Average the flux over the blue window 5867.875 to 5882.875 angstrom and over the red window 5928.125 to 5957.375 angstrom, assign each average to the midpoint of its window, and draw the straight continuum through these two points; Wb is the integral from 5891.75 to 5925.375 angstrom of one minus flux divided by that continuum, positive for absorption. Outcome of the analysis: 3.6 angstrom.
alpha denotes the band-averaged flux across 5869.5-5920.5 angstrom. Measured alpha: 9.69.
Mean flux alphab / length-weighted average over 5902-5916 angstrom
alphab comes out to 10.2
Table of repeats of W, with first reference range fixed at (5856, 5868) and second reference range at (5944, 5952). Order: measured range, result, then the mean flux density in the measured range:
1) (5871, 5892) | 1.5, 9.96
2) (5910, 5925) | -0.1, 10.6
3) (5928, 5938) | -0.7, 11.2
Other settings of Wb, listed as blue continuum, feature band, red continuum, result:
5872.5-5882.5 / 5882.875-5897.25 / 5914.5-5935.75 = 3.8 angstrom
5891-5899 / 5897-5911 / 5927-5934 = -2.0 angstrom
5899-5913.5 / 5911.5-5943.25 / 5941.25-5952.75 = -2.0 angstrom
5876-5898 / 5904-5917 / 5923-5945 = -0.4 angstrom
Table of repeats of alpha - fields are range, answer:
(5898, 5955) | 10.5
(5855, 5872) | 10.8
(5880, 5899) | 8.59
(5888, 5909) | 8.62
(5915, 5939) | 11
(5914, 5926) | 10.7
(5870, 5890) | 10.3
